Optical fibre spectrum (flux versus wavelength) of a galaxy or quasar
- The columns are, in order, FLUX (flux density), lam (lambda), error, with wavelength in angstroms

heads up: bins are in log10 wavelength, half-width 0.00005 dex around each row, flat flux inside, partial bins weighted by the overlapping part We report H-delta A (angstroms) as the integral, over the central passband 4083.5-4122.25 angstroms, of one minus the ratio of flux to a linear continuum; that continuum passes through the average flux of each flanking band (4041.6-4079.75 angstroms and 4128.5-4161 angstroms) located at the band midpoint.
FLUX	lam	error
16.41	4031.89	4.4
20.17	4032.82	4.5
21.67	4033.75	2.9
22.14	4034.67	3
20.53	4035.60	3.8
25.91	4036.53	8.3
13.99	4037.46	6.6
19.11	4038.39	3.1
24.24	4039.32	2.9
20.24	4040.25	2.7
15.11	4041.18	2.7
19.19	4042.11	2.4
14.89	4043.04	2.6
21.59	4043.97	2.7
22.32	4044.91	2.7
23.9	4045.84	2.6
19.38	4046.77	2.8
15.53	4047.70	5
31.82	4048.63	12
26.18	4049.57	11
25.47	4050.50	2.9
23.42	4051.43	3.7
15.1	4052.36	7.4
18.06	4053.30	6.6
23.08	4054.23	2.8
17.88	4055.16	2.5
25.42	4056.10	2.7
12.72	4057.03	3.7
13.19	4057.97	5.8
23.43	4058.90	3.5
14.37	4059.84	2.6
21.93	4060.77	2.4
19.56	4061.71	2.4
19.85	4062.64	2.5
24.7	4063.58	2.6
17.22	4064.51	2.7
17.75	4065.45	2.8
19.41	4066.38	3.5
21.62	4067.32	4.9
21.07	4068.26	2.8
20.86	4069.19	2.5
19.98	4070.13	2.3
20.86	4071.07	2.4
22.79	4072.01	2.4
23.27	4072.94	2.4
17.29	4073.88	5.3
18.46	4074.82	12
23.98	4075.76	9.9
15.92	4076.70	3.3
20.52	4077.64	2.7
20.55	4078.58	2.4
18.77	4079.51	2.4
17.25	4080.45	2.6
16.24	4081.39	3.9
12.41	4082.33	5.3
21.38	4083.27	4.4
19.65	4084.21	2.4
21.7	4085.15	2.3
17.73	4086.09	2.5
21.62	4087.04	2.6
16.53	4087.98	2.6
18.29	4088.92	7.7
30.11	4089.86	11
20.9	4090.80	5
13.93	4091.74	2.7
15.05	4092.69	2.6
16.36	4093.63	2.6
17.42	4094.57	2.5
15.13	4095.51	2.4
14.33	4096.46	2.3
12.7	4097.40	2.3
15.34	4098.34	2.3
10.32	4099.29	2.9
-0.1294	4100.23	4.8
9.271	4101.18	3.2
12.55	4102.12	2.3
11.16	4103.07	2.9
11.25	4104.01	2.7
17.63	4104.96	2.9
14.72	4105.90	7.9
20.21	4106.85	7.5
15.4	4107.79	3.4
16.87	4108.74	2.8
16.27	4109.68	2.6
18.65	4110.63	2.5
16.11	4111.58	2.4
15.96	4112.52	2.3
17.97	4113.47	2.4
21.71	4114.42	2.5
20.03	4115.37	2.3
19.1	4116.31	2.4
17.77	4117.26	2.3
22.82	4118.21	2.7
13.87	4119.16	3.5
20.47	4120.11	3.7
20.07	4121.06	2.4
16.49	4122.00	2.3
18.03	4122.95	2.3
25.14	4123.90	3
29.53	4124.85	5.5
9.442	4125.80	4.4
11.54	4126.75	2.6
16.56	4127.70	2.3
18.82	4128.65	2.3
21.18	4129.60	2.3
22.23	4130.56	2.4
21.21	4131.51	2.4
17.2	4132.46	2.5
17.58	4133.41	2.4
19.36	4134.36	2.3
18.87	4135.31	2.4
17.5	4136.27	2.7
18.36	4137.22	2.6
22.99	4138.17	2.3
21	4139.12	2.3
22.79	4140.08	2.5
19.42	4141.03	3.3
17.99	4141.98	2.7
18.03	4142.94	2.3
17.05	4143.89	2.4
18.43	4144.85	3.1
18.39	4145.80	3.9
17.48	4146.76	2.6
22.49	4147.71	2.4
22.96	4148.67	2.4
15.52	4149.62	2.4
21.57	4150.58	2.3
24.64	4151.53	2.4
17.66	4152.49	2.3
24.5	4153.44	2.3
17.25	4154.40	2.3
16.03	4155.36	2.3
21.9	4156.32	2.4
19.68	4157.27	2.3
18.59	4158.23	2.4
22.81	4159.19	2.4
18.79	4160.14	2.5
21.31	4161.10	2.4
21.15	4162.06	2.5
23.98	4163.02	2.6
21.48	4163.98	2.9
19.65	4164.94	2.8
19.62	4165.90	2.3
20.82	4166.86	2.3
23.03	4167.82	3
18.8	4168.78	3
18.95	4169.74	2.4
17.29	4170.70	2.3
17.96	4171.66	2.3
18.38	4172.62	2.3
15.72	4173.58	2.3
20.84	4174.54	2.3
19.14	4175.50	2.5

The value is 6.5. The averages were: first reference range 20.3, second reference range 19.7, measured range 16.7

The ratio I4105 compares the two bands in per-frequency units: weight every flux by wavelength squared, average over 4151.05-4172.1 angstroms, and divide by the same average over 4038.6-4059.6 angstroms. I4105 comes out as 1.05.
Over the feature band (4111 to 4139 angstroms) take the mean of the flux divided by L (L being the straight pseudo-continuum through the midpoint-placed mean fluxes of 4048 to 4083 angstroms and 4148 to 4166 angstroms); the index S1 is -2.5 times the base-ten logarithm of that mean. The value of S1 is 0.08 mag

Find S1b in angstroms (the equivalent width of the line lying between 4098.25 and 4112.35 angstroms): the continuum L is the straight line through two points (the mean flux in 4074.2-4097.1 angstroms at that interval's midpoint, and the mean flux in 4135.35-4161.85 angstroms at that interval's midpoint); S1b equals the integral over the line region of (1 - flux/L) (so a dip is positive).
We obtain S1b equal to 3.9 angstroms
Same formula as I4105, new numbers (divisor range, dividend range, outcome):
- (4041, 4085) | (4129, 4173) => 1.04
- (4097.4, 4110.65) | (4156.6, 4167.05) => 1.60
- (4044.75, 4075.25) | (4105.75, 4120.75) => 0.90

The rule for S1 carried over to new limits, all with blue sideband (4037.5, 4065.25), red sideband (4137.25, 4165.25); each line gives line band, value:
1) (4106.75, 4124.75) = 0.08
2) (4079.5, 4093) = 0.08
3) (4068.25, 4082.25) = 0.03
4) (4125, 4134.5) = 0.13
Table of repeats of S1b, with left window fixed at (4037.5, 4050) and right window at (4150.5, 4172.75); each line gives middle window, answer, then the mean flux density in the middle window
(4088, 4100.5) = 2.98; 15.7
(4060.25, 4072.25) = 0.09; 20.5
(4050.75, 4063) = 0.91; 19.2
